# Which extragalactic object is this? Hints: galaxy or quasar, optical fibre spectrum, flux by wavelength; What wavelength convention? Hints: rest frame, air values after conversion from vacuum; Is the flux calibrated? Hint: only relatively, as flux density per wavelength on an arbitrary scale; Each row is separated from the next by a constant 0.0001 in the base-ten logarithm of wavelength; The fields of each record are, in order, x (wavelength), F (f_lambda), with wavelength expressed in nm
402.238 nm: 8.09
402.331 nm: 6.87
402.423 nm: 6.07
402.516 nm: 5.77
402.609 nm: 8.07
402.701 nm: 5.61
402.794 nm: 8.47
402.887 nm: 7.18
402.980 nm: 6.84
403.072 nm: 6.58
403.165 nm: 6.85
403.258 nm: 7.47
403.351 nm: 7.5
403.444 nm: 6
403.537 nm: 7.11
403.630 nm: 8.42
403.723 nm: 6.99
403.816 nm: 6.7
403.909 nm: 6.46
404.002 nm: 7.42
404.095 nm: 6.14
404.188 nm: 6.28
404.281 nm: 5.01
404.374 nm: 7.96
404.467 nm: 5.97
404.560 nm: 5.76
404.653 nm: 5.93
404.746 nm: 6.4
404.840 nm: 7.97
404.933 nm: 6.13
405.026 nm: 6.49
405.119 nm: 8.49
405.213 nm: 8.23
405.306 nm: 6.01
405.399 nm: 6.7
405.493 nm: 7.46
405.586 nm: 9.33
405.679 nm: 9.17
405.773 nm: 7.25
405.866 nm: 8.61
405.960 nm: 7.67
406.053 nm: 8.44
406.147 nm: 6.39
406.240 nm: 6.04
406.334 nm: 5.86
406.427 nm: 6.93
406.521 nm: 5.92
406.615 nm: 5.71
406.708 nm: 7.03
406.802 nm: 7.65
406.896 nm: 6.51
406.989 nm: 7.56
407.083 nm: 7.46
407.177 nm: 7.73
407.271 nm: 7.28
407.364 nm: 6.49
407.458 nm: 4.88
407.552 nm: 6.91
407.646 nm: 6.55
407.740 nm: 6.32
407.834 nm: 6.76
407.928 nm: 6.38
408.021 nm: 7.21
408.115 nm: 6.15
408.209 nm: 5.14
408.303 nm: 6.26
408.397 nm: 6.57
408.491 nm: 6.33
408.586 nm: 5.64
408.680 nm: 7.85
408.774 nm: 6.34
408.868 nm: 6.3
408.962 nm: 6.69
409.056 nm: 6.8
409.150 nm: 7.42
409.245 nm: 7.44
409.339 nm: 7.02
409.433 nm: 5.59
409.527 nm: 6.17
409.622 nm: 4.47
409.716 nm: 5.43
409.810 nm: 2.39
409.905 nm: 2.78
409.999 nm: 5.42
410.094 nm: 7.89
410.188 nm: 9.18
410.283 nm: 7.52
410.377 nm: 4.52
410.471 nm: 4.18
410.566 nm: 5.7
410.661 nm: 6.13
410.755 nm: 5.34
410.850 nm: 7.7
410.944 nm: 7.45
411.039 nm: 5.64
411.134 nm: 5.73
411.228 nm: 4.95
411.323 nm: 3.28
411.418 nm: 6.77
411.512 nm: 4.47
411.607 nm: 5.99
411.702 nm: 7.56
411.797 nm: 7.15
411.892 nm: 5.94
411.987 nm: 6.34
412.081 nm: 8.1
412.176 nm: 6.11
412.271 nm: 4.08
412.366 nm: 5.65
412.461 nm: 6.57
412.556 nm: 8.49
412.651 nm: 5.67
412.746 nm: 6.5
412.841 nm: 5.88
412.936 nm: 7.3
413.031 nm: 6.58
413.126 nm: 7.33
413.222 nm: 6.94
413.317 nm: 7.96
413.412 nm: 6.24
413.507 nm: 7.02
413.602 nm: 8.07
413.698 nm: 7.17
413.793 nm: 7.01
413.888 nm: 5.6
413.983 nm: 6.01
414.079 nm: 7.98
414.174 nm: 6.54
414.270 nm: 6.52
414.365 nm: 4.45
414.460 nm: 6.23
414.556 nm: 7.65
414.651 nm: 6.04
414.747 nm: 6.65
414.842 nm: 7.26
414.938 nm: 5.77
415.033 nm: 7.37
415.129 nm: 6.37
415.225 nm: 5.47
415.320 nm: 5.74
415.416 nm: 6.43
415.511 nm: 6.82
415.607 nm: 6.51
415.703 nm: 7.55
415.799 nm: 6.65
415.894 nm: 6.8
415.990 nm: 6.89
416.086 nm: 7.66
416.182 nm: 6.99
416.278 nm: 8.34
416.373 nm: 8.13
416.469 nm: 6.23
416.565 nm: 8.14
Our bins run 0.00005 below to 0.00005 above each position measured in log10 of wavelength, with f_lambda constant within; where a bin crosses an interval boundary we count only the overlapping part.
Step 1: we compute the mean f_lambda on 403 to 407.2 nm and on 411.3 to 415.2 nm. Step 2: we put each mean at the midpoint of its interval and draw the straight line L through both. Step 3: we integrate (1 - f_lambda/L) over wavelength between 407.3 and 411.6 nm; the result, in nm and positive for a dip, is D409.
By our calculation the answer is 0.45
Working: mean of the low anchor 7.01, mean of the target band 6.05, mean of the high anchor 6.52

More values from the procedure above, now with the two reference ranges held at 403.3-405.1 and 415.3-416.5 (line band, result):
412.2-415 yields 0.15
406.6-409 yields 0.06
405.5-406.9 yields -0.11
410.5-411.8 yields 0.18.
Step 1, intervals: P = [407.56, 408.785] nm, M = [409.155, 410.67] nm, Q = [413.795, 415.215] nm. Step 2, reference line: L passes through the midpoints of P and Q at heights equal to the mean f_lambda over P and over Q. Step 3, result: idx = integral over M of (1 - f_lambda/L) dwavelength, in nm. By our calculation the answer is 0.16 nm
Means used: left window 6.44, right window 6.45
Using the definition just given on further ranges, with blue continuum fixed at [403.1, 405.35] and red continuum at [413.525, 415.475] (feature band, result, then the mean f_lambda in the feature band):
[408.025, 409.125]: 0.04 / 6.42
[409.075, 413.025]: 0.34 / 6.06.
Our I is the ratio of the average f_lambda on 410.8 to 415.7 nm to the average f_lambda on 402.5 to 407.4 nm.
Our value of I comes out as 0.92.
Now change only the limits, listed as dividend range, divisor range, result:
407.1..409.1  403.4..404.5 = 0.97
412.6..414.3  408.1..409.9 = 1.13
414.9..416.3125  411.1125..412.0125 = 1.16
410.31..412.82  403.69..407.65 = 0.87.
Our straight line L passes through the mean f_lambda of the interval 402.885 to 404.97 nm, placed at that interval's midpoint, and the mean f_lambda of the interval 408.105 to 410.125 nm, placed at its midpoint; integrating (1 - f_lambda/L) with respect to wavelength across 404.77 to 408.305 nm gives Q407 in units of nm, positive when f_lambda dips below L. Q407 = -0.34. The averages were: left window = 6.74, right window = 5.98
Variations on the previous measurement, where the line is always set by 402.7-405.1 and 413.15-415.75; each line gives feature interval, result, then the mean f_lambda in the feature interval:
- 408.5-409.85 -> 0.118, 6.14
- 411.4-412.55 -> 0.067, 6.3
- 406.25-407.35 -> -0.013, 6.84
